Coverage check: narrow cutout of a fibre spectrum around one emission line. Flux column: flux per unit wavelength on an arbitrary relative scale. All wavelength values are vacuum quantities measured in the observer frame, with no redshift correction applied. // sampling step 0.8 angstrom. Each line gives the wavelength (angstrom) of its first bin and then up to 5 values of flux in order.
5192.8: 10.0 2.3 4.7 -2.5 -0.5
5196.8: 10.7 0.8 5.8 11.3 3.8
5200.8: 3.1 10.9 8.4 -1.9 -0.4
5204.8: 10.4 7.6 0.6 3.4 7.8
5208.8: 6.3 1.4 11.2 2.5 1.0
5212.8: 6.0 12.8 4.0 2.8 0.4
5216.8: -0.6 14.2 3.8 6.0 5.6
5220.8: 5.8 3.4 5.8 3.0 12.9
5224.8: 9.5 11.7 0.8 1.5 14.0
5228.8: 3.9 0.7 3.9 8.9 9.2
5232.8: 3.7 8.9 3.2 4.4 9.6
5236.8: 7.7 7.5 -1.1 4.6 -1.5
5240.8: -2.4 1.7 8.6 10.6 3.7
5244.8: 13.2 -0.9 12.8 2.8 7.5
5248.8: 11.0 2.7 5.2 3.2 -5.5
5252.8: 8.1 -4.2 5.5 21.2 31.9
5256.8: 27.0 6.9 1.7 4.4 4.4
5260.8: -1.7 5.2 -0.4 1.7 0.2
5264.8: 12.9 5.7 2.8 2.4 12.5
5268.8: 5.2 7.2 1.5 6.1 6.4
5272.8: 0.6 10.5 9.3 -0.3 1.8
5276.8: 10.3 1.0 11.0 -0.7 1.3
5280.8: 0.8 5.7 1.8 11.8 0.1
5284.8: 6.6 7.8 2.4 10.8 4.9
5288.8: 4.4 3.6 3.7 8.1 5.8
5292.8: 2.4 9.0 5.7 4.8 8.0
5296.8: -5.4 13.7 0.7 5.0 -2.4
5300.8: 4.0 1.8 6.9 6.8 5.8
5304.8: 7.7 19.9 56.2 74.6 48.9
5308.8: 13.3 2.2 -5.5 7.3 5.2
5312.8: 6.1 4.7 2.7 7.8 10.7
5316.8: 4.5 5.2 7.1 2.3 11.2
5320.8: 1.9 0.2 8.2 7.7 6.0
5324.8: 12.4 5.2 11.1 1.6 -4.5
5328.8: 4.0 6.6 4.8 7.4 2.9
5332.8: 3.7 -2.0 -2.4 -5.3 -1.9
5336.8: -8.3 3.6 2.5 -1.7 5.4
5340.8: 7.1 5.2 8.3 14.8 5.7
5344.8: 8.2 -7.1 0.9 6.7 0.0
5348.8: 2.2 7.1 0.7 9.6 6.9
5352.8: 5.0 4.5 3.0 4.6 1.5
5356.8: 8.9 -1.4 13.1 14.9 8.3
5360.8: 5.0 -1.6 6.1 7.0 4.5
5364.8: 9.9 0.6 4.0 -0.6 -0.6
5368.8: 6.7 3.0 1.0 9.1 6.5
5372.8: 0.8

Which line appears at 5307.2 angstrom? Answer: [O III]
